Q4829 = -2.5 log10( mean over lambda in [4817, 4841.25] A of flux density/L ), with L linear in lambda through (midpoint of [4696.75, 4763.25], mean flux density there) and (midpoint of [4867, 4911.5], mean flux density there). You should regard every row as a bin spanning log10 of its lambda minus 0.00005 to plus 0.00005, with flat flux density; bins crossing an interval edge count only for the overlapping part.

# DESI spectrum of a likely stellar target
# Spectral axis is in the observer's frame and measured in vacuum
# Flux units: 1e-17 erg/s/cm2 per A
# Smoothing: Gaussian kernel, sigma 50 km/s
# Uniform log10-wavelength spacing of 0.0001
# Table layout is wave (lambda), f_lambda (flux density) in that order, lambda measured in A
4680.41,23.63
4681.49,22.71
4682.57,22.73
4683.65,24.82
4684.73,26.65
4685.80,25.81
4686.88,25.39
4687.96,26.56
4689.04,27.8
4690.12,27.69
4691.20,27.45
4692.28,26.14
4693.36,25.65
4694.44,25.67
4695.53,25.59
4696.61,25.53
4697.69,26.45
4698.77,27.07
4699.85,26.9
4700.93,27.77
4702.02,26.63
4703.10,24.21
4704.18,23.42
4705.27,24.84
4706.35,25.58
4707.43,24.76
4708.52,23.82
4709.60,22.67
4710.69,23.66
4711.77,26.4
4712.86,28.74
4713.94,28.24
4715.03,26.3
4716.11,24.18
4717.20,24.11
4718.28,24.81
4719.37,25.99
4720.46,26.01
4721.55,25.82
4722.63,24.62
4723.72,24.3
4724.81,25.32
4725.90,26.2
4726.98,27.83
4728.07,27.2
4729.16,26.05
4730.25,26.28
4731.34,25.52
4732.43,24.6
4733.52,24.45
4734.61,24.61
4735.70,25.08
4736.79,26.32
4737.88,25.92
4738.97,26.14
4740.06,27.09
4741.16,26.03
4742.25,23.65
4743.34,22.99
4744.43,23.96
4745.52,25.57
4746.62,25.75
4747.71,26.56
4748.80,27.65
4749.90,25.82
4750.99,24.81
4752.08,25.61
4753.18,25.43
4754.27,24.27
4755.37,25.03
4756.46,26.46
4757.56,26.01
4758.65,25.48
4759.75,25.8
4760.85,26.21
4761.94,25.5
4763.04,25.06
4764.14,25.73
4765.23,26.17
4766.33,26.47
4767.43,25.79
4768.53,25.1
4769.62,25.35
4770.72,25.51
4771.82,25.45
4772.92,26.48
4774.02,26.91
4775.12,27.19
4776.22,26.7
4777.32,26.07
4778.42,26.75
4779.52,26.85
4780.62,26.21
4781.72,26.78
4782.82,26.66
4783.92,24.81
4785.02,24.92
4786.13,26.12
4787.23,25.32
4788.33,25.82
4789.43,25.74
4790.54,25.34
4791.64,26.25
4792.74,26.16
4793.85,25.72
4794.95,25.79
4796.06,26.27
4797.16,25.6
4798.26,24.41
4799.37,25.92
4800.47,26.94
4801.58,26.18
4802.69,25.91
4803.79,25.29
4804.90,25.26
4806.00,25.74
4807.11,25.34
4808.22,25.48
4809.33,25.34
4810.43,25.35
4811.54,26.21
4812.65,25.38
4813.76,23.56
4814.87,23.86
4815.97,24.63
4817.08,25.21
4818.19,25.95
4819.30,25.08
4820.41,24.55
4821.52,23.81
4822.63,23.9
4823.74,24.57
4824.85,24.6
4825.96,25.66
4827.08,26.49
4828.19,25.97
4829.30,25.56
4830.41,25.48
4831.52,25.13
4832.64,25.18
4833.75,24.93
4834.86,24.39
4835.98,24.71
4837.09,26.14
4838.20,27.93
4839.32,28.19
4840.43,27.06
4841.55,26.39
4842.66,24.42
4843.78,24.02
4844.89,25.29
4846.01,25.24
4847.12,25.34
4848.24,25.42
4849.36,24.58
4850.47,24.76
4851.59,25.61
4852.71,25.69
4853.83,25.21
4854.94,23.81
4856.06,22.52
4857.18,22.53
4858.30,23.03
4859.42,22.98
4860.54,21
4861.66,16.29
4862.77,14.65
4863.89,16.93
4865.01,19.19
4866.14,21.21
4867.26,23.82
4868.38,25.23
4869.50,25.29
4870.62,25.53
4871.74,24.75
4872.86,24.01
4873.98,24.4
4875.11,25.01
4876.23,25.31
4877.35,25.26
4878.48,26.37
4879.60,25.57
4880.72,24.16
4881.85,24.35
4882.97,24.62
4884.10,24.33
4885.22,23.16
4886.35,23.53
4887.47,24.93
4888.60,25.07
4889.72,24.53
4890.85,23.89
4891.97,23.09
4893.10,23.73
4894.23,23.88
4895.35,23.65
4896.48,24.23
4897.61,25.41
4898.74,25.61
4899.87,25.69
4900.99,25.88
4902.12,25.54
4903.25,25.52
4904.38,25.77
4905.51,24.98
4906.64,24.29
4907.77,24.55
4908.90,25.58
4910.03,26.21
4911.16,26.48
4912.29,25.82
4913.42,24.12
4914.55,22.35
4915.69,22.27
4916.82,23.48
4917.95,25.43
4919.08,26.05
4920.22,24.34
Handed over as -0.02 mag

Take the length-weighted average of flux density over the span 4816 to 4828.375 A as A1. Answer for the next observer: 25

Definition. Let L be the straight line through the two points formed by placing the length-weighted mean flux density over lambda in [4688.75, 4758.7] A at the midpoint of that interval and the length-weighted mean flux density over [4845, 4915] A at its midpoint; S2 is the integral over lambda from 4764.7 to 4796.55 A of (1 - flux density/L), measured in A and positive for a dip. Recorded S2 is -1.2 A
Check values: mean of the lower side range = 25.7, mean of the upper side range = 24.1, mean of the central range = 26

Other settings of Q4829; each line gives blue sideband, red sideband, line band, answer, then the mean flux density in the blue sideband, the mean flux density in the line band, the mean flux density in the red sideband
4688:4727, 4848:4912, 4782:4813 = -0.036 mag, 25.8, 25.7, 24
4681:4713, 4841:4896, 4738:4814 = -0.043 mag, 25.6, 25.7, 23.7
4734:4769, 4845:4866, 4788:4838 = -0.071 mag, 25.6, 25.4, 22.5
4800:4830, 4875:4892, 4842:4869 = 0.091 mag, 25.2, 22.9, 24.6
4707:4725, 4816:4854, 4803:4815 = 0.005 mag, 25.3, 25.2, 25.4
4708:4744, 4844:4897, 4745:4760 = -0.024 mag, 25.5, 25.7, 23.7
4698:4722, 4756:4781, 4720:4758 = 0.010 mag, 25.5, 25.6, 26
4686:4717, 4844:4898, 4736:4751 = -0.012 mag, 25.9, 25.6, 23.7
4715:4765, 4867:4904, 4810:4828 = 0.007 mag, 25.5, 24.9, 24.7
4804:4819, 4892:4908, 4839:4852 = -0.018 mag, 25.2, 25.5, 24.8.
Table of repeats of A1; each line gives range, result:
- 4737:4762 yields 25.6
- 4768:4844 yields 25.6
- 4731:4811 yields 25.7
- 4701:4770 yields 25.5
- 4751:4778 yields 25.8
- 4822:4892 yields 24.3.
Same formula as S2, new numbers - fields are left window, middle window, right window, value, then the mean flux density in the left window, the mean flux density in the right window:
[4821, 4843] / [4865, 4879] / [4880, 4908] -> 0.3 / 25.5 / 24.6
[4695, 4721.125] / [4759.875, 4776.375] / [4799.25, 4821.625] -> -0.3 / 25.6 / 25.3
